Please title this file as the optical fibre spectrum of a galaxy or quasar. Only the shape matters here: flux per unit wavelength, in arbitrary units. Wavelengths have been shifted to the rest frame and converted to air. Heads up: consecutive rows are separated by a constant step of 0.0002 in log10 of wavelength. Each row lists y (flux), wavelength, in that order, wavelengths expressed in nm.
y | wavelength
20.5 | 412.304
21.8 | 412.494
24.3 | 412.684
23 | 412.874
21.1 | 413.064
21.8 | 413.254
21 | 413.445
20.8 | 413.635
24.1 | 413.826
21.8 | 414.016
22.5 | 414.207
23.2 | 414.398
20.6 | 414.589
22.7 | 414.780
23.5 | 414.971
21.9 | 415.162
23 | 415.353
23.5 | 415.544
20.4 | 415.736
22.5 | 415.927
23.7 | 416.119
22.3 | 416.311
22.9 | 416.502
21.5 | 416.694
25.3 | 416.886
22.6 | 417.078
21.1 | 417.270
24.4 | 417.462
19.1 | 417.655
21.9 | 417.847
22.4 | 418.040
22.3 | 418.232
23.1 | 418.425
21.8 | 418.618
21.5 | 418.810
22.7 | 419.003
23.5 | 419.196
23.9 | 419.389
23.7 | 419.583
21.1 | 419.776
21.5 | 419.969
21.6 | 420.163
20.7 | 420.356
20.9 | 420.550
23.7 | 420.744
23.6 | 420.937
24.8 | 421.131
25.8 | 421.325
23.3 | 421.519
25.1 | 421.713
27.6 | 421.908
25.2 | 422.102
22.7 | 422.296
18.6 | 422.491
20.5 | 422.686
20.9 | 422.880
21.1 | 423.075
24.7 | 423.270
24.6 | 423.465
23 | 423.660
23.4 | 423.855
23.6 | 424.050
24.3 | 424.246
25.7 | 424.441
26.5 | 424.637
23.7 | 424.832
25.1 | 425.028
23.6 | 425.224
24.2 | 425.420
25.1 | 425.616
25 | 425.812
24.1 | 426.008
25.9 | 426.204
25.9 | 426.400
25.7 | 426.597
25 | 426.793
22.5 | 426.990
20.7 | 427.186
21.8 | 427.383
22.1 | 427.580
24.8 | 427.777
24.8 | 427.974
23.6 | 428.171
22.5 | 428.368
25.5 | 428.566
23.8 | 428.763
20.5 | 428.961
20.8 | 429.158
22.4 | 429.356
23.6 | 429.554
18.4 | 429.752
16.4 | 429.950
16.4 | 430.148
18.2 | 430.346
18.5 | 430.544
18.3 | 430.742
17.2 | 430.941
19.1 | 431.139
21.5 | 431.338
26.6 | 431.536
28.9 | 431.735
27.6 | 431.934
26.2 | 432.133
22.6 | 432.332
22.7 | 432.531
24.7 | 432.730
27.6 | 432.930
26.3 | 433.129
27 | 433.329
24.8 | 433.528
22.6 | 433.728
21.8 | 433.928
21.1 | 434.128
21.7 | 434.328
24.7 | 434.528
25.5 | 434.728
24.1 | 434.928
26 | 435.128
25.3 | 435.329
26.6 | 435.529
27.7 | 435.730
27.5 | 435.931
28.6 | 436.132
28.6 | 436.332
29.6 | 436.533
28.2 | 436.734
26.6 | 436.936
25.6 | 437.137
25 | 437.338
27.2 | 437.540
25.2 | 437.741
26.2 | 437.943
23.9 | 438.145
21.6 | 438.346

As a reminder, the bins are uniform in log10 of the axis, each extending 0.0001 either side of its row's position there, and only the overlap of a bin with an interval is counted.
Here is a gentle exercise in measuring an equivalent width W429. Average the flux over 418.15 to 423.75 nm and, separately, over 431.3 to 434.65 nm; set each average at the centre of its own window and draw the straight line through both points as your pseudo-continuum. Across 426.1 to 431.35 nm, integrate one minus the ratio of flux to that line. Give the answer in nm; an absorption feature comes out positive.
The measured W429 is 0.51 nm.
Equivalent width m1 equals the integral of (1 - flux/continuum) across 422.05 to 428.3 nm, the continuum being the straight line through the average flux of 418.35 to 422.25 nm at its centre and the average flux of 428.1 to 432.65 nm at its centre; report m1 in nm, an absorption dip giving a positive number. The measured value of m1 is -0.32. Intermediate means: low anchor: 23.3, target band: 23.7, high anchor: 21.8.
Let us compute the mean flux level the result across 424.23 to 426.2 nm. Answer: 24.8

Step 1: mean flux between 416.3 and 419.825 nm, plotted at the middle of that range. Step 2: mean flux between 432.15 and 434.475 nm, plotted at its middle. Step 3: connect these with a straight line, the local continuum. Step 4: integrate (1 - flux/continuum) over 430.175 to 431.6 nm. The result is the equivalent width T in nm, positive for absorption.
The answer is 0.25 nm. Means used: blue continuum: 22.5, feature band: 19.6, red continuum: 24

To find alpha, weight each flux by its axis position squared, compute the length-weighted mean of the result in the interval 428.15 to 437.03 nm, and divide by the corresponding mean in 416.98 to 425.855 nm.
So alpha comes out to 1.08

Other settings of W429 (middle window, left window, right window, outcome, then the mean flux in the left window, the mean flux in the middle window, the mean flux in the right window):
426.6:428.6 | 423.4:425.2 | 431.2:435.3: 0.09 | 24.4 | 23.4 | 24.7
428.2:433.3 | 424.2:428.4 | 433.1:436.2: 0.48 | 24.2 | 22.3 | 25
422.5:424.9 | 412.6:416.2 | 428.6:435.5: -0.08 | 22.4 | 23.3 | 22.8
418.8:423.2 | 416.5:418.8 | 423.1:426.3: 0.09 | 22.3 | 22.8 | 24.5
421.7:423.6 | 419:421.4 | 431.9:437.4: 0.03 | 22.9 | 23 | 25.6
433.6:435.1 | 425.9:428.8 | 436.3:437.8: 0.17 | 23.9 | 23.2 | 27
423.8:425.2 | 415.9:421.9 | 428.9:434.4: -0.13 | 22.8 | 24.6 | 22.3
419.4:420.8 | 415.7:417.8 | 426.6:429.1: 0.04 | 22.4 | 21.9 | 23.2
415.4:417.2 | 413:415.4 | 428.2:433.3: -0.04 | 22.2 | 22.7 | 22.3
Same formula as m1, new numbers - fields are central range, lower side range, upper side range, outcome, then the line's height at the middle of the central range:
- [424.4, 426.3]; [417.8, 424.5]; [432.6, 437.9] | -0.08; 23.8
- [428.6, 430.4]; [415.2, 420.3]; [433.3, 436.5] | 0.30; 24.4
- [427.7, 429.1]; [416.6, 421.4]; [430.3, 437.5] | 0.02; 23.9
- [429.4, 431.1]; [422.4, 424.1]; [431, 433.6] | 0.40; 24.3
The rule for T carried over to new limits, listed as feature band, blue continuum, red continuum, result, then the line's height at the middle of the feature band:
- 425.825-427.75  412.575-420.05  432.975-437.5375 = 0.032 nm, 24.3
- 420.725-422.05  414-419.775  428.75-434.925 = -0.143 nm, 22.5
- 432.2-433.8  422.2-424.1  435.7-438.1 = 0.053 nm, 25.7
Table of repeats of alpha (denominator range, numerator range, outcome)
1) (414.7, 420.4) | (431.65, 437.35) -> 1.24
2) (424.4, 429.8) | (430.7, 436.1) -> 1.06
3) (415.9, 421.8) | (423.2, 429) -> 1.10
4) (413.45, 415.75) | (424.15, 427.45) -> 1.15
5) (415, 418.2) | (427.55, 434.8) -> 1.09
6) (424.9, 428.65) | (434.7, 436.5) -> 1.16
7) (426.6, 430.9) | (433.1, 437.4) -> 1.23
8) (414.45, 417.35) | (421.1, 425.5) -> 1.09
